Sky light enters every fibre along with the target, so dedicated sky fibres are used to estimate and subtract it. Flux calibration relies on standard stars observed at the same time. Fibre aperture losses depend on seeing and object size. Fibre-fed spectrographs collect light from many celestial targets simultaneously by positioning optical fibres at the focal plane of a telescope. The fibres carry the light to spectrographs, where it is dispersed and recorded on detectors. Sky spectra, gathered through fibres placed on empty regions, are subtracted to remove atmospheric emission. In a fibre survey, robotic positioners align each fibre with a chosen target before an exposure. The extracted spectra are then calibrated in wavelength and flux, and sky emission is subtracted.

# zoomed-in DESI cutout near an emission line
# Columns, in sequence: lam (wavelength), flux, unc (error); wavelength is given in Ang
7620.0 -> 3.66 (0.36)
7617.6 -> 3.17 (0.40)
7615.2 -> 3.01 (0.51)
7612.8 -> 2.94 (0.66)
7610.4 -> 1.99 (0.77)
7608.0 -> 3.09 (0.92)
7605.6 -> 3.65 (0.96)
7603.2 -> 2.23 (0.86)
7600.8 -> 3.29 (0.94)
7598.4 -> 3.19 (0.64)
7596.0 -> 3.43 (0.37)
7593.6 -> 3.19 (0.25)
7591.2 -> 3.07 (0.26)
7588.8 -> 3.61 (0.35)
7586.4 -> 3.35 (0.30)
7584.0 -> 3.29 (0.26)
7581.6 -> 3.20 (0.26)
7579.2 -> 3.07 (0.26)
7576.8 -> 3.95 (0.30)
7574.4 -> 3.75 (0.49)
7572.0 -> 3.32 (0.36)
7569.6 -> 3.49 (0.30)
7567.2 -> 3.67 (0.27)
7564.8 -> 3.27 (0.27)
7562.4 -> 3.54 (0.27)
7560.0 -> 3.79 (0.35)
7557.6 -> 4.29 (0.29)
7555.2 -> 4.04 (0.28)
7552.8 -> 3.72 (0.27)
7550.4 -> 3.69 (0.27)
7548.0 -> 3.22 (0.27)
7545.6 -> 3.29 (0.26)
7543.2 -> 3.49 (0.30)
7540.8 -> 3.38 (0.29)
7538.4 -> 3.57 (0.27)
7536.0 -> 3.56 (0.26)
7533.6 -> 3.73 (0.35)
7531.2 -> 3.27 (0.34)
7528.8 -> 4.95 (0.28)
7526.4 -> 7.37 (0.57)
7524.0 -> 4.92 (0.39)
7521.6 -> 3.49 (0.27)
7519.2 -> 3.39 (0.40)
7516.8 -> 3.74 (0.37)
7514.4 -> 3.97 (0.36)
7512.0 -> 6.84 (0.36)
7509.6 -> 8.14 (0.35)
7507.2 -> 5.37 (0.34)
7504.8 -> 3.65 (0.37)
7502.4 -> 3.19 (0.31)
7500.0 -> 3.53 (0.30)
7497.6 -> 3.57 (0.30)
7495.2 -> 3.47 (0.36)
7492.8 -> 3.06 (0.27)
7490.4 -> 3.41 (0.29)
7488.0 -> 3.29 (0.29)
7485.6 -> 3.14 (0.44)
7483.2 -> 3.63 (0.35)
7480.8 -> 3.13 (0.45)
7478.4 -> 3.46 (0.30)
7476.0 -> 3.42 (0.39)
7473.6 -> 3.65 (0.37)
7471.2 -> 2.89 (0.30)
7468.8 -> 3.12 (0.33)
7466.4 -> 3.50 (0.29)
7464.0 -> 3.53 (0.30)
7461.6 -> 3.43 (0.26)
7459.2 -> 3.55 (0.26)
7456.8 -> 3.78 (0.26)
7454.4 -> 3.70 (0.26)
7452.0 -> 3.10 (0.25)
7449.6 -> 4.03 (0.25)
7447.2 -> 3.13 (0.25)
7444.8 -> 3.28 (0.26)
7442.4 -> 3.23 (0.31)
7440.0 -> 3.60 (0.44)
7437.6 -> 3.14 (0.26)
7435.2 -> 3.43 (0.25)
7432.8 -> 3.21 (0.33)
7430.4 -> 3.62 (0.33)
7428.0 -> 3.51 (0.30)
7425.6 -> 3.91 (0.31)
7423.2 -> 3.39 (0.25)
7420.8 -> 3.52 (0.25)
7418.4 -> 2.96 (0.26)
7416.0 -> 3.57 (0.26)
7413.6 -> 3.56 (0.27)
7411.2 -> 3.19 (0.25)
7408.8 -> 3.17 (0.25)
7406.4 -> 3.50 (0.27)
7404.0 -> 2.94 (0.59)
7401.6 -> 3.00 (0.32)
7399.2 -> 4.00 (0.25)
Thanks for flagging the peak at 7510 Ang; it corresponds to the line [S II]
